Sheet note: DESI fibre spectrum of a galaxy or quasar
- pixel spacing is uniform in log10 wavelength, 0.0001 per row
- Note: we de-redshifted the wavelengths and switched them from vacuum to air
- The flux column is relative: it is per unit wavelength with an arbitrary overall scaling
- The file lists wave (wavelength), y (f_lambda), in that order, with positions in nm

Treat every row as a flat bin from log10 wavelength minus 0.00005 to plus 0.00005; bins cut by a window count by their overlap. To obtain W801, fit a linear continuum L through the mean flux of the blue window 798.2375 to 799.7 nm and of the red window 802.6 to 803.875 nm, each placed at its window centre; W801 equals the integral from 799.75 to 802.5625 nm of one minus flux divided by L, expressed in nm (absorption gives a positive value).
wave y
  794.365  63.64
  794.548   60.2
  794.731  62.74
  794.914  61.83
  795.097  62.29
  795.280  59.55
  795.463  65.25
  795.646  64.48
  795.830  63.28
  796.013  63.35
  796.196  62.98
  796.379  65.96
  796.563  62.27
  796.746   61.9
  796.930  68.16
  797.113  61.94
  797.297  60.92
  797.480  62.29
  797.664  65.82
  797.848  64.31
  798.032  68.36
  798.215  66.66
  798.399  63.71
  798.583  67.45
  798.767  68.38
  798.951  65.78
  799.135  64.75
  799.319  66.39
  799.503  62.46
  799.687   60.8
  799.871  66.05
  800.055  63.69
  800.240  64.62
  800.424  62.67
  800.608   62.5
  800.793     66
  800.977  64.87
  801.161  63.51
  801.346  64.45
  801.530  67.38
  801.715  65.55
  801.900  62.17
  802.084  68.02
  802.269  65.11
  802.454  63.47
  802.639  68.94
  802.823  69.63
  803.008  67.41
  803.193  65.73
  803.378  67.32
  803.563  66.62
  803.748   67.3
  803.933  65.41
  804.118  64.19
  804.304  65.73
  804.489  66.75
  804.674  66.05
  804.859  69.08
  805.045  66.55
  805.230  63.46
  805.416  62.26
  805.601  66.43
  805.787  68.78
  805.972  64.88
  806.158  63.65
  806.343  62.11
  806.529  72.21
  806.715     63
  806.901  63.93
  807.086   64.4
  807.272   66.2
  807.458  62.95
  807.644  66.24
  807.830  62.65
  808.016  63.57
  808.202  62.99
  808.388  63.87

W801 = 0.07 nm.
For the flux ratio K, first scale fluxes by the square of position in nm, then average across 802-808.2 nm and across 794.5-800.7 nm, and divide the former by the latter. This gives 1.05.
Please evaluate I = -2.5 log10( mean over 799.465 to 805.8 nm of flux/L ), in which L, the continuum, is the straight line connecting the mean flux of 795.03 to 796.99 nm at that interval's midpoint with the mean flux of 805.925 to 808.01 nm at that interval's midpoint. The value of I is -0.02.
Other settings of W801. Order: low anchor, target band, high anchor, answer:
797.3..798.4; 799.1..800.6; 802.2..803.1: 0.05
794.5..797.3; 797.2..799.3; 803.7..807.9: -0.06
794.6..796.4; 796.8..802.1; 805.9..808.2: -0.10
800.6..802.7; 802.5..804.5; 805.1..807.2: -0.05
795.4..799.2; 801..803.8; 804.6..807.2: -0.04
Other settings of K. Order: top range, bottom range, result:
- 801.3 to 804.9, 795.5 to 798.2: 1.05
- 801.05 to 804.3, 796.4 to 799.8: 1.03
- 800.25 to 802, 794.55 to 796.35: 1.04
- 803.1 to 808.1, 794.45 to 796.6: 1.07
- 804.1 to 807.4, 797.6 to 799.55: 1.01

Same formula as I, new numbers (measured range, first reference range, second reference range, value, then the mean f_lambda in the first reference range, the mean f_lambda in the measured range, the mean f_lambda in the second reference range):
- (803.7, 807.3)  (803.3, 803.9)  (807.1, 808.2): 0.00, 66.9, 65.6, 64.2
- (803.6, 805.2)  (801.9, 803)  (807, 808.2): -0.01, 66.7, 66.3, 64.2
